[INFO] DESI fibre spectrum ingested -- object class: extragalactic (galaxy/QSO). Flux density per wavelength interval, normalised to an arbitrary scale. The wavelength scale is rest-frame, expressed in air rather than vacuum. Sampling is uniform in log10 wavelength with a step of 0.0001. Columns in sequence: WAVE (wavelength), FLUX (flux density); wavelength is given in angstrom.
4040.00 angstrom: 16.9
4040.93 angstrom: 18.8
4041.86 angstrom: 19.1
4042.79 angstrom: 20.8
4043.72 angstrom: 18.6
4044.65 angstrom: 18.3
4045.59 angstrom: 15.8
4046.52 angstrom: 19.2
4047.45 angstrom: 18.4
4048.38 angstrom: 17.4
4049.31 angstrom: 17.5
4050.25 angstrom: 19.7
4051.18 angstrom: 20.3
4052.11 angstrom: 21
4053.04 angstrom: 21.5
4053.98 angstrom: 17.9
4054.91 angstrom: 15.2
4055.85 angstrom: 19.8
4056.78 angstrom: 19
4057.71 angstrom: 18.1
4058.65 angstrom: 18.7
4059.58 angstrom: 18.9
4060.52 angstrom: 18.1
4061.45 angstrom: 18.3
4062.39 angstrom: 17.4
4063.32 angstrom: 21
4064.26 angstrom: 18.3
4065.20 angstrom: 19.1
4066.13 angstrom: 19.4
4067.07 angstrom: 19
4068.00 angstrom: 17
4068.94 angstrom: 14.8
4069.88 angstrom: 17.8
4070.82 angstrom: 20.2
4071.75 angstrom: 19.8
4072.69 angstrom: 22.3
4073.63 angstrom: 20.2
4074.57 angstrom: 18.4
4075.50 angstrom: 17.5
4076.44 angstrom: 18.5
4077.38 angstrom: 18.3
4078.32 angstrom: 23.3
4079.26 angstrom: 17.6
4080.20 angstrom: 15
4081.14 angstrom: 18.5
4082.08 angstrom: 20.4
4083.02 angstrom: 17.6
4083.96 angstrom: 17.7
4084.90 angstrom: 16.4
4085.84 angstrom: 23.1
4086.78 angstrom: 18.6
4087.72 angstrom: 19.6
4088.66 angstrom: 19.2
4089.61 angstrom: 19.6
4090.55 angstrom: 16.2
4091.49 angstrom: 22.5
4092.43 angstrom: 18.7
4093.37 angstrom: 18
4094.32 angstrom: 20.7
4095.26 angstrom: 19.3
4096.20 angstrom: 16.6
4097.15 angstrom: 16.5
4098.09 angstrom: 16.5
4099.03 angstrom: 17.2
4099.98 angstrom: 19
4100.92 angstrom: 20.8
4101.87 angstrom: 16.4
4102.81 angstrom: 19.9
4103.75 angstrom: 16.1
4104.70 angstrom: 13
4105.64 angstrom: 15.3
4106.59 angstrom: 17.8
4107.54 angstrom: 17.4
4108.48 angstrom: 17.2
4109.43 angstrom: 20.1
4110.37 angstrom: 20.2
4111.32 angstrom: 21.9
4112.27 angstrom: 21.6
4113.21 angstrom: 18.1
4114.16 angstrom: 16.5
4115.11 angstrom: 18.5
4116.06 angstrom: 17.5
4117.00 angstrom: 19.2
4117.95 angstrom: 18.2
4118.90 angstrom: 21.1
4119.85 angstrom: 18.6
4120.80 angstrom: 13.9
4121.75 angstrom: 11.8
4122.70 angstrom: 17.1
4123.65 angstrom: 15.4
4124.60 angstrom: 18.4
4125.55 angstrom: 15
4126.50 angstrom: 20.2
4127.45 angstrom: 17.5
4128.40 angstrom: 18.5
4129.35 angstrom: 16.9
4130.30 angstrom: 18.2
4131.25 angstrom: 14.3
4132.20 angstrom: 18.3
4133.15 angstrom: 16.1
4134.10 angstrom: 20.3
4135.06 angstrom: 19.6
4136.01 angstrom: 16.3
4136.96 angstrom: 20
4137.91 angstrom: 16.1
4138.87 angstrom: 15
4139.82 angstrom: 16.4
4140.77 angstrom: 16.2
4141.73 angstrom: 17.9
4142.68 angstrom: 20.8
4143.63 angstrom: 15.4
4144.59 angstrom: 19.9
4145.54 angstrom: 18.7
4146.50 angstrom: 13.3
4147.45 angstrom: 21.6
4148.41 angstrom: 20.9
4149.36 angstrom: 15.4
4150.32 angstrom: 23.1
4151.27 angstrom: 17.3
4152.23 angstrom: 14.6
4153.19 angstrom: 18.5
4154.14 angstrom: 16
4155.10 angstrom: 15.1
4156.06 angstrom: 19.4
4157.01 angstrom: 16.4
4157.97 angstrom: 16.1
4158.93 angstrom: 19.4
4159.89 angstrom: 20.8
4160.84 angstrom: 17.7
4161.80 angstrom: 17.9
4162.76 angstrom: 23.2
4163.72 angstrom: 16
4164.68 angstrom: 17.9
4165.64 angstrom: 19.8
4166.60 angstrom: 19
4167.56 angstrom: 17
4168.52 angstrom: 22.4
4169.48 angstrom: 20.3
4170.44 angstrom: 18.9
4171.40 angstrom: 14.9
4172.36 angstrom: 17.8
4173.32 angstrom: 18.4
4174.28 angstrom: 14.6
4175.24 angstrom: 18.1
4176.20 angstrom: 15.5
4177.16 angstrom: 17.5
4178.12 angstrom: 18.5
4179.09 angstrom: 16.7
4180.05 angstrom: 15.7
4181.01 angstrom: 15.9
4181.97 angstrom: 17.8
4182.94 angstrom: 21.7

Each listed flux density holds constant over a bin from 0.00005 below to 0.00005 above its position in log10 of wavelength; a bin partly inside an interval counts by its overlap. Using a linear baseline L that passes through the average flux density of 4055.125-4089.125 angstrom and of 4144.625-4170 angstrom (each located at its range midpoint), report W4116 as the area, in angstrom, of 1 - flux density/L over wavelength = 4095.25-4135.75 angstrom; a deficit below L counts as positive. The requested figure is 1.9 angstrom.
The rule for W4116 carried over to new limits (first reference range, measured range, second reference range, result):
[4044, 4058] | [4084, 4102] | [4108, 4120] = 0.3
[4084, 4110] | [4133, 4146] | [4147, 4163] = 0.4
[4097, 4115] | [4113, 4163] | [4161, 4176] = 1.4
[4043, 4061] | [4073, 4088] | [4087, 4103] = -0.2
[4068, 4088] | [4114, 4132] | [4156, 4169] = 1.5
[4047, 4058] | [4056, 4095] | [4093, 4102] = -0.8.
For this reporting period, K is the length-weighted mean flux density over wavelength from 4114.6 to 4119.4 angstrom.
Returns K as 18.9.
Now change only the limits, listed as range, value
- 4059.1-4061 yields 18.5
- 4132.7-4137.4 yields 18.5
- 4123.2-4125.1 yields 16.9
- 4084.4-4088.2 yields 19.4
